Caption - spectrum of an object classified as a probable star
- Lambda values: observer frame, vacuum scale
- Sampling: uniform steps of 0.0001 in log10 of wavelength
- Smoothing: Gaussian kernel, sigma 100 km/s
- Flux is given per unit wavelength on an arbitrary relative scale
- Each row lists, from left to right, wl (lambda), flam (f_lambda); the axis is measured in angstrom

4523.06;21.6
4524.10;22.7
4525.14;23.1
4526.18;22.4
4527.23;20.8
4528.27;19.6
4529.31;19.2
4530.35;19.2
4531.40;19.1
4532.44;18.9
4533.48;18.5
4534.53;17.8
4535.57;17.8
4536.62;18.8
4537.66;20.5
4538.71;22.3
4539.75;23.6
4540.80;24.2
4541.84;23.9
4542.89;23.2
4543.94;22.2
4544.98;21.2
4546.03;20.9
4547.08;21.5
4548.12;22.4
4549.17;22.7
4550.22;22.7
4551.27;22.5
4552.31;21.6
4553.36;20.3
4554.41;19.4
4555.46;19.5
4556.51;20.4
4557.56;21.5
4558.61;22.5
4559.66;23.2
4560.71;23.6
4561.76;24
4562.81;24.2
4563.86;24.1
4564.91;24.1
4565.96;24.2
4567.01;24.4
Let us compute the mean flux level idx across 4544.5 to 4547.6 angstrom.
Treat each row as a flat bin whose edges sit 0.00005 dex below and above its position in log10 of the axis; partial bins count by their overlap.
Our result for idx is 21.2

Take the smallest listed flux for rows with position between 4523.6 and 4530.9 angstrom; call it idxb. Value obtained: 19.2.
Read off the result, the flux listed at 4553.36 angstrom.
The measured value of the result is 20.3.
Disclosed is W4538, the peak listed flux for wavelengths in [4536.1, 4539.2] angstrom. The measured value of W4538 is 22.3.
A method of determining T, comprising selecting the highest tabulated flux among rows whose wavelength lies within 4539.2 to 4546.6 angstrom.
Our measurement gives 24.2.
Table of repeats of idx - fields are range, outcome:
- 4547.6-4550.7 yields 22.6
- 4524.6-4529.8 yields 21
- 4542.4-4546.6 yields 21.8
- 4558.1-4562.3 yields 23.3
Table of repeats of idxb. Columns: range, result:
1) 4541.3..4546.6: 20.9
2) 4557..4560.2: 21.5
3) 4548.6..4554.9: 19.4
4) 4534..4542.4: 17.8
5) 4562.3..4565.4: 24.1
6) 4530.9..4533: 18.9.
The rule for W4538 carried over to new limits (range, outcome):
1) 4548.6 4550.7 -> 22.7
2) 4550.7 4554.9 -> 22.5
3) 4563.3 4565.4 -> 24.1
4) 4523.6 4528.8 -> 23.1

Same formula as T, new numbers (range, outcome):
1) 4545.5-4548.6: 22.4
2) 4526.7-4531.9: 20.8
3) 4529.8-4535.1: 19.2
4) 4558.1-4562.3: 24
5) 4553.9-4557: 20.4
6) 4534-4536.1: 17.8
